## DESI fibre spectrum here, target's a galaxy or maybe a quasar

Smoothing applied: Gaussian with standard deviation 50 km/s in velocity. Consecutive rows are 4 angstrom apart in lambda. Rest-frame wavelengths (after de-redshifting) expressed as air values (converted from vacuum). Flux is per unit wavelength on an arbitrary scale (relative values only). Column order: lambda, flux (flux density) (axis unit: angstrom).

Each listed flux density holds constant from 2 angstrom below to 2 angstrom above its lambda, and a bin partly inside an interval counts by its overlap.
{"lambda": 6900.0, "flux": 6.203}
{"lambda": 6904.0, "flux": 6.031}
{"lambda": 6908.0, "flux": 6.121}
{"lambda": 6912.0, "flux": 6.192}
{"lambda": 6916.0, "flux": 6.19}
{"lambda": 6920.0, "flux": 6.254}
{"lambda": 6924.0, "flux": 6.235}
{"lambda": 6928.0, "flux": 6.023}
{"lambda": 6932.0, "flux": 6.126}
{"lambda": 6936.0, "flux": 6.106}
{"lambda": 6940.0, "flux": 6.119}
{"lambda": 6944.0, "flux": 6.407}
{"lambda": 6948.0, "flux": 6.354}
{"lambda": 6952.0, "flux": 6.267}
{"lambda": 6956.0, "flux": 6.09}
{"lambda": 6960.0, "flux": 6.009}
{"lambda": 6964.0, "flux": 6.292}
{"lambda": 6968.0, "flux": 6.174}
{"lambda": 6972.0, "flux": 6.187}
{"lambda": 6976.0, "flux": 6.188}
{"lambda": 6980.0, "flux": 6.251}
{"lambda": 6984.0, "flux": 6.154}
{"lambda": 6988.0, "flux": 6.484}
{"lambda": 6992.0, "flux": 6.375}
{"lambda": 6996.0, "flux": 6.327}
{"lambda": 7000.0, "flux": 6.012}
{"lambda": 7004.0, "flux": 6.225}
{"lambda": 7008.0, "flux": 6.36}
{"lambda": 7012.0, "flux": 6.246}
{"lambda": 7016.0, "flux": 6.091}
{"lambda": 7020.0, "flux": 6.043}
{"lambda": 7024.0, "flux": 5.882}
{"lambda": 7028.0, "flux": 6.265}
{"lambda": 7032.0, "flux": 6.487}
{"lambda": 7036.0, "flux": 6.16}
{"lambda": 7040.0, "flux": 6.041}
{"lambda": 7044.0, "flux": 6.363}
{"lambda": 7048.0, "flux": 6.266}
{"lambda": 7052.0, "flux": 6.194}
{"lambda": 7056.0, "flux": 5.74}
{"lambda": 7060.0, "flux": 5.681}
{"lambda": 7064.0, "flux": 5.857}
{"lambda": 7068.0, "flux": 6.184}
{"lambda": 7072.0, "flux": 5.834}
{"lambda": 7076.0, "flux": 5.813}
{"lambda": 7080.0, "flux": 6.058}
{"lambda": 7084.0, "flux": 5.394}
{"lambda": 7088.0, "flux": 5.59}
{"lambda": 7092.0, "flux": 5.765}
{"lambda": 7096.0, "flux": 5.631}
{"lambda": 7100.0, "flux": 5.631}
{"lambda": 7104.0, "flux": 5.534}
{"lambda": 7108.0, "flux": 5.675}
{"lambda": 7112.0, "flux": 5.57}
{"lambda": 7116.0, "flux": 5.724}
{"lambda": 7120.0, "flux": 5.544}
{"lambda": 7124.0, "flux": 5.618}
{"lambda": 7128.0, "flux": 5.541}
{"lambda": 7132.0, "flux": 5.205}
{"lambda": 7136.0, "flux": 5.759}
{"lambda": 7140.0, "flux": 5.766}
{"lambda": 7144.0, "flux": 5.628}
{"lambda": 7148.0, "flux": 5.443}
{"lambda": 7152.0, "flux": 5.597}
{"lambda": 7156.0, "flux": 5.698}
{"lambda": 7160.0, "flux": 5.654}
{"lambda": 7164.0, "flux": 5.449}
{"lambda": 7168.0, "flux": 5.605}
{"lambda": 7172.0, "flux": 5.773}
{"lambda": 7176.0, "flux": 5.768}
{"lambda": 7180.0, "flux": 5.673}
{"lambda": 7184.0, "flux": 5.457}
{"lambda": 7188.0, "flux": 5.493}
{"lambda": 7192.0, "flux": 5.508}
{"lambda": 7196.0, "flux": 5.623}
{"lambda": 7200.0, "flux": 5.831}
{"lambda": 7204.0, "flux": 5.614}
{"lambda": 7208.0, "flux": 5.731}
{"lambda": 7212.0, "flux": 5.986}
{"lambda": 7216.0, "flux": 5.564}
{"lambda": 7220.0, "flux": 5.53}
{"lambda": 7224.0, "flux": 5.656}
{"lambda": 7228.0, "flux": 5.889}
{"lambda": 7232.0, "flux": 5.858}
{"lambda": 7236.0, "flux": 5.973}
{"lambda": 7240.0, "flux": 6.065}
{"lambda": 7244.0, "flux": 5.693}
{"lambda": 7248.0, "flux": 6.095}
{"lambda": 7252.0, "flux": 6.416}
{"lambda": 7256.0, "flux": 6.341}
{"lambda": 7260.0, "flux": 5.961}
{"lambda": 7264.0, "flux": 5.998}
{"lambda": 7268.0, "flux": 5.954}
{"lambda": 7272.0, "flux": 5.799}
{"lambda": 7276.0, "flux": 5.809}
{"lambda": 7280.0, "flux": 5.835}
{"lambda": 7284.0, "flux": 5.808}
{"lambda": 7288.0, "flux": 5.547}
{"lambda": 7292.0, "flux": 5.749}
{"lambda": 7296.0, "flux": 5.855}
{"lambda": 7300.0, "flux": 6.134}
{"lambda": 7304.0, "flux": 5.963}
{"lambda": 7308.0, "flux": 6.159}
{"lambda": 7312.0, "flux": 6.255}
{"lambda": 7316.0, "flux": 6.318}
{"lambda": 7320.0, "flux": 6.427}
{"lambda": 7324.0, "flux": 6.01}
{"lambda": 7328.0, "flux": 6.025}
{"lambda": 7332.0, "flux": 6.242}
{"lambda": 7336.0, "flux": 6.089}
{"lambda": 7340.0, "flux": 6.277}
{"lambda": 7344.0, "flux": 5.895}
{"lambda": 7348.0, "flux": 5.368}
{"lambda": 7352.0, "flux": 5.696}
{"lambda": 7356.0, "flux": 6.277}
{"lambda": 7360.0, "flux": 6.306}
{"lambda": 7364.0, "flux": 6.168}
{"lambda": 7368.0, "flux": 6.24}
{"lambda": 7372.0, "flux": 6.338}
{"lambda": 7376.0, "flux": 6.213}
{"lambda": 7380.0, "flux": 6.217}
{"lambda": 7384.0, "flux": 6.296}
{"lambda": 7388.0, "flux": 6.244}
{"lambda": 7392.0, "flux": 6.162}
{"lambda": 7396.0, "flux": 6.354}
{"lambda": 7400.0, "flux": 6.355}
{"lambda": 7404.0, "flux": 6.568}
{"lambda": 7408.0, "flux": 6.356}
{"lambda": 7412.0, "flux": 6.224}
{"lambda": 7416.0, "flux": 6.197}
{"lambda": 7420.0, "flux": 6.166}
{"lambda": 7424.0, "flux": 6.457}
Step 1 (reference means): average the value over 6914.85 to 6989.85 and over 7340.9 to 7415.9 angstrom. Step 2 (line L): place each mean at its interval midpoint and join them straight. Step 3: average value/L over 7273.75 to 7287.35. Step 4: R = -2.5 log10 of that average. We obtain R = 0.07 mag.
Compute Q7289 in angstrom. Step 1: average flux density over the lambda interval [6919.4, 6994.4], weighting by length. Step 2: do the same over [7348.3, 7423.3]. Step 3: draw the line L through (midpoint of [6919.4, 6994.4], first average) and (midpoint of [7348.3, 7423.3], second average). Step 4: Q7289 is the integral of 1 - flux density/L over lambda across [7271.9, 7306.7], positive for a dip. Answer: 2.1 angstrom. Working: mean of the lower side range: 6.22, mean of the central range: 5.84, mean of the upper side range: 6.23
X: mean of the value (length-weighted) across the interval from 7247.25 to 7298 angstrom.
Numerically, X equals 5.93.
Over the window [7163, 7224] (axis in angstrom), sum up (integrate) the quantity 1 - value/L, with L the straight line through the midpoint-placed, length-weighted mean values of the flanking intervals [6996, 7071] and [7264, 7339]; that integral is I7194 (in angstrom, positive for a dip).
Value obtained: 4.09 angstrom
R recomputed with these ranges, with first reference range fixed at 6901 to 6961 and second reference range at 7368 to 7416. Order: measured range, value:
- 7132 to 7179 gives 0.11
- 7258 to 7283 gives 0.07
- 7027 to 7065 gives 0.02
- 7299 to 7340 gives 0.02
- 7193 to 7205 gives 0.10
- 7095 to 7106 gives 0.11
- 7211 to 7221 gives 0.10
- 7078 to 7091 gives 0.10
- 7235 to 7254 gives 0.04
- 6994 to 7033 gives 0.00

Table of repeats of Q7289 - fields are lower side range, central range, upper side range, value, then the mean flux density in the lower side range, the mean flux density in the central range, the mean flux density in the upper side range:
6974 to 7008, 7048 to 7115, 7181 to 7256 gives 3.3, 6.26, 5.77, 5.79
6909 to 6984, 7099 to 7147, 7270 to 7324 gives 3.8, 6.19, 5.6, 5.98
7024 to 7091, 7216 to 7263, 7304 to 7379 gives 1.1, 5.99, 5.94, 6.12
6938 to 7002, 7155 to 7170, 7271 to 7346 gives 1.3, 6.23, 5.6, 6.01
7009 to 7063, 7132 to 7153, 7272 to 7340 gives 1.6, 6.11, 5.6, 6.02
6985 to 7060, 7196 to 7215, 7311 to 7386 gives 1.2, 6.18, 5.76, 6.14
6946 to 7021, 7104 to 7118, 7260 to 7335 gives 1.1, 6.22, 5.64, 5.99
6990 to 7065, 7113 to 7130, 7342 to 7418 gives 1.5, 6.14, 5.6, 6.18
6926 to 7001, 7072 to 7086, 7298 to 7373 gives 0.9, 6.21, 5.77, 6.11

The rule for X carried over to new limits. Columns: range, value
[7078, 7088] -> 5.7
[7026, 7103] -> 5.94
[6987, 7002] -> 6.29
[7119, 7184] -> 5.6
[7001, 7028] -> 6.15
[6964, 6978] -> 6.2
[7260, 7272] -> 5.94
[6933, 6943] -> 6.14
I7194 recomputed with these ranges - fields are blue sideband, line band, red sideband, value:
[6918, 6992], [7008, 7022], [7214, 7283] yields 0.0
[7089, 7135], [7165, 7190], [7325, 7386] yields 0.5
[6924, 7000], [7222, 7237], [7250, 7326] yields 0.5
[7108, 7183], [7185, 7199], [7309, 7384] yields 0.4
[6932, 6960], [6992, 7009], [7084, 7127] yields -0.7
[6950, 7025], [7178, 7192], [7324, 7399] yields 1.4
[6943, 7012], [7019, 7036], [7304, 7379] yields 0.1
